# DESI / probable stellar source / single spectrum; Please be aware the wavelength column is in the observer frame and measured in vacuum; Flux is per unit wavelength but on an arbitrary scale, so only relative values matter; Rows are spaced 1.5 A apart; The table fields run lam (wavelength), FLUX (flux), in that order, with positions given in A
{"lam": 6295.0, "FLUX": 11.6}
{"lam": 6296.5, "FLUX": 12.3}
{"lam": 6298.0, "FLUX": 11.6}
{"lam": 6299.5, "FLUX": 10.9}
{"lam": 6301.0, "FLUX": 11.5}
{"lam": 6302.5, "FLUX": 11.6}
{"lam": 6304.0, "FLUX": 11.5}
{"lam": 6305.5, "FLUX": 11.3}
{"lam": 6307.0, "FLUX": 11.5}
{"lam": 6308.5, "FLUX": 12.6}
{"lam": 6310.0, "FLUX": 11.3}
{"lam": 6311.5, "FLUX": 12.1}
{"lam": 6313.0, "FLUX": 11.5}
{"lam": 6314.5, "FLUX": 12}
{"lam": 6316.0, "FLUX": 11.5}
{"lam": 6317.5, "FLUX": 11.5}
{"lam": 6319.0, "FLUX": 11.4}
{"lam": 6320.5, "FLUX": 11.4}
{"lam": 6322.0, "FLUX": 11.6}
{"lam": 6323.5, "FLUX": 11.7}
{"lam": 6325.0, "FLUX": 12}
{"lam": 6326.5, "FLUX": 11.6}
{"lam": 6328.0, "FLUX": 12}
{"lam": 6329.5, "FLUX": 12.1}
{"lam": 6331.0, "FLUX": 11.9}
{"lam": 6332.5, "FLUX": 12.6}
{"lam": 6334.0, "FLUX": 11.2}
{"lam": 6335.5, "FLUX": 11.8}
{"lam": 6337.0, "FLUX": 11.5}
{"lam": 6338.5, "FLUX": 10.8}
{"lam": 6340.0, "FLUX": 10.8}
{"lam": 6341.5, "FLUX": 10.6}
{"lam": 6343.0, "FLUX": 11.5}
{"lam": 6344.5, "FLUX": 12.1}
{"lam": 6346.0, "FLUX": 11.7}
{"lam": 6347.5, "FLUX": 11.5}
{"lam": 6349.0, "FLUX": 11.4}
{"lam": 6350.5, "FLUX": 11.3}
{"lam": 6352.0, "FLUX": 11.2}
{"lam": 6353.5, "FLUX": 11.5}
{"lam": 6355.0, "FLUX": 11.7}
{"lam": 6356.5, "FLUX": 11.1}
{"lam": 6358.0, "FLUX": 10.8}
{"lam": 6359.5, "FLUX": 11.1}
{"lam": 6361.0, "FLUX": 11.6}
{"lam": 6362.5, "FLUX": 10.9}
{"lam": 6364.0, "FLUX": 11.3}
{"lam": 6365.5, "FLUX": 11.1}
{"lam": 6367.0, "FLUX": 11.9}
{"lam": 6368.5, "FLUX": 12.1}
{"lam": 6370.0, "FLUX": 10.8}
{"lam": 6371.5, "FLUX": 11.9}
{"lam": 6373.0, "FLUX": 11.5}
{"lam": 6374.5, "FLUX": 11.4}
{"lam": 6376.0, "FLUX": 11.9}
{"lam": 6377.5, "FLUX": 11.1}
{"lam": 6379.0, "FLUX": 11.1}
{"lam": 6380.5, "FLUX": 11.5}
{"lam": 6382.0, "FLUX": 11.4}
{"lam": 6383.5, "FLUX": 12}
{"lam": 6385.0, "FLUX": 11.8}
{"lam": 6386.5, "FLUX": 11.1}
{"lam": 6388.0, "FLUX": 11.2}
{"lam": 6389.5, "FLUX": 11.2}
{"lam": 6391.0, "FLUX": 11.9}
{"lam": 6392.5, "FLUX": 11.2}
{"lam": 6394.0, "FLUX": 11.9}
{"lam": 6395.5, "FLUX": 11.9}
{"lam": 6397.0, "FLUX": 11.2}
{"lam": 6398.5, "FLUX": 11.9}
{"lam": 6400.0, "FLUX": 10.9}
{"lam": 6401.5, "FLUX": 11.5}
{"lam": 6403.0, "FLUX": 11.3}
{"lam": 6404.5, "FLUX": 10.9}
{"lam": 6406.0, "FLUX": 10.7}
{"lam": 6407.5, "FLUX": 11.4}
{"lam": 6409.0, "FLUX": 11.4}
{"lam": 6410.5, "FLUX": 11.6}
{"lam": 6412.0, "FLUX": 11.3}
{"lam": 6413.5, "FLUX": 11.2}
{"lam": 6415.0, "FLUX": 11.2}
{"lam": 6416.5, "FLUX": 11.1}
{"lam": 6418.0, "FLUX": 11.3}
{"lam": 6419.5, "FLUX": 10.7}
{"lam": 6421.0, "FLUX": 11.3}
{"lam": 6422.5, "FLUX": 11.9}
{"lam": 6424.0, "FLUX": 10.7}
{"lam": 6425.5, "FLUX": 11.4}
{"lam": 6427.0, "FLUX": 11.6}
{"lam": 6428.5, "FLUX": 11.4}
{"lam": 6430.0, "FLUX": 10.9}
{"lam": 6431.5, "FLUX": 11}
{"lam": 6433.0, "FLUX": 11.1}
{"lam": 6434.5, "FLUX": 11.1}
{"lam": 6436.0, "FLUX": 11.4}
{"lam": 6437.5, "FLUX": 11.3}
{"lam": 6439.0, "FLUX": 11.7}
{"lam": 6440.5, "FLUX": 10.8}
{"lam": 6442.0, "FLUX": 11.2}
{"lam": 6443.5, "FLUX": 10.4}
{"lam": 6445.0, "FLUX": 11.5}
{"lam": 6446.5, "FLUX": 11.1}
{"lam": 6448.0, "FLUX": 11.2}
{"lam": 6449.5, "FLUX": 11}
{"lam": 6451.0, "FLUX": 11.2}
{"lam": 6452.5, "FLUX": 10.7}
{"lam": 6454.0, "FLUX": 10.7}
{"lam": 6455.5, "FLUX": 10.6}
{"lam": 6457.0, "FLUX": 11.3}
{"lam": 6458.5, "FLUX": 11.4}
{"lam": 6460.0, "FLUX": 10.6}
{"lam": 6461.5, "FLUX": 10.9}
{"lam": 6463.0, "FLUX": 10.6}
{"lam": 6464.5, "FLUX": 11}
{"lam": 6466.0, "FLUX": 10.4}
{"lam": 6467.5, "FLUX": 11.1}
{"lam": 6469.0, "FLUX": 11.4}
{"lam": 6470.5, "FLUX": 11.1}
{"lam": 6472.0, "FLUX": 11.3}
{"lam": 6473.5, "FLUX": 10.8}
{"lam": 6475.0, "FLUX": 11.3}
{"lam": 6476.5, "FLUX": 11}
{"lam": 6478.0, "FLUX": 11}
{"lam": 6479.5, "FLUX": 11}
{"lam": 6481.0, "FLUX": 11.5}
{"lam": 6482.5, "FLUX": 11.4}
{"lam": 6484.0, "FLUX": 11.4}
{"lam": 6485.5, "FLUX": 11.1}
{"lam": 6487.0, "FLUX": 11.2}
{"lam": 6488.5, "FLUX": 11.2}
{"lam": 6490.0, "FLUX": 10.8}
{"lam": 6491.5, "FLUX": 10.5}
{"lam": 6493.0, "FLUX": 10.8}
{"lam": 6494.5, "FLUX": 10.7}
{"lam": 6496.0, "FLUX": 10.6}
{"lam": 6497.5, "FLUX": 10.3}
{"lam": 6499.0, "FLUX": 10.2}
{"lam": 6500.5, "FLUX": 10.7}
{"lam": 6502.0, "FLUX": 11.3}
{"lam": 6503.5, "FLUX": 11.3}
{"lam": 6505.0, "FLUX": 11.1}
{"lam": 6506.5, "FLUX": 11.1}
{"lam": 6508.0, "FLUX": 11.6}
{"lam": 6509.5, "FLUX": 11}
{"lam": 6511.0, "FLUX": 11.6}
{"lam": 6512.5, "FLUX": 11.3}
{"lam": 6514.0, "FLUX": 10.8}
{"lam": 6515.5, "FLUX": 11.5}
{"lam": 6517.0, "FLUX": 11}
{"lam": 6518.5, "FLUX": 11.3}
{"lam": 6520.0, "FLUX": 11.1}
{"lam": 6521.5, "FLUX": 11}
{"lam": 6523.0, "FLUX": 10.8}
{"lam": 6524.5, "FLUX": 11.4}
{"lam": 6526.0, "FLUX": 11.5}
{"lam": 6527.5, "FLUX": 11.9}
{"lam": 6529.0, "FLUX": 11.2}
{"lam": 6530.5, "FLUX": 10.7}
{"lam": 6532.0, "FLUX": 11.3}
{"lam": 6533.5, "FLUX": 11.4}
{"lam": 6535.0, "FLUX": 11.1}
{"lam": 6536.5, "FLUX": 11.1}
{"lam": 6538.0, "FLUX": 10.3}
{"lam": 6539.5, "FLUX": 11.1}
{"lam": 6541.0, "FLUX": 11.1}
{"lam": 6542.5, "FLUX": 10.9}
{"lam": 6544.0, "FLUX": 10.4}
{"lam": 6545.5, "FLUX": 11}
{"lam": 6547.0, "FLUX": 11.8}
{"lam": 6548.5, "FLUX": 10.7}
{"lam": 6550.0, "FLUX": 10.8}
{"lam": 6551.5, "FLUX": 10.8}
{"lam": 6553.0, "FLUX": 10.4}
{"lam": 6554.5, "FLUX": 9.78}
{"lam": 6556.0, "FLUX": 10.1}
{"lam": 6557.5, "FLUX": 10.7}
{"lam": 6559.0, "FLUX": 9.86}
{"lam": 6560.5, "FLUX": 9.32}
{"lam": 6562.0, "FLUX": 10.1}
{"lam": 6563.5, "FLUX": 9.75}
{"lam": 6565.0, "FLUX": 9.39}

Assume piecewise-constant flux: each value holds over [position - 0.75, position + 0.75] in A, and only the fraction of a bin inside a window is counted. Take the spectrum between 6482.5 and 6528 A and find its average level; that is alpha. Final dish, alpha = 11.1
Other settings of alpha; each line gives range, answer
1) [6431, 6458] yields 11.1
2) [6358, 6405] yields 11.4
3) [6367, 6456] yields 11.3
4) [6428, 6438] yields 11.2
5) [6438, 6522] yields 11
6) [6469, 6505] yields 11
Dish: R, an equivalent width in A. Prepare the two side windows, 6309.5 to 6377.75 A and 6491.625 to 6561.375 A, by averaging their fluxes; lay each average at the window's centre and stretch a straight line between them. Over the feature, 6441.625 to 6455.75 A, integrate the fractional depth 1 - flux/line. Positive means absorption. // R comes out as 0.2 A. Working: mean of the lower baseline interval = 11.5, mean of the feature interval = 11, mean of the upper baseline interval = 10.9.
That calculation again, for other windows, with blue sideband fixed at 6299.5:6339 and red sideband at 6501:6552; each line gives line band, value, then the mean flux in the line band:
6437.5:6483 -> 1.0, 11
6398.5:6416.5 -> 0.3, 11.2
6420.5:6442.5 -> 0.2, 11.3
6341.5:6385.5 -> 0.4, 11.4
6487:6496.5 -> 0.3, 10.8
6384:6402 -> 0.0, 11.5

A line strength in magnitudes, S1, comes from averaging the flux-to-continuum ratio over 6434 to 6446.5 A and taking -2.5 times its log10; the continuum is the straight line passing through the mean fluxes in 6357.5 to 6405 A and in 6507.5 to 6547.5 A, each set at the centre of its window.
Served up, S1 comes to 0.013 mag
